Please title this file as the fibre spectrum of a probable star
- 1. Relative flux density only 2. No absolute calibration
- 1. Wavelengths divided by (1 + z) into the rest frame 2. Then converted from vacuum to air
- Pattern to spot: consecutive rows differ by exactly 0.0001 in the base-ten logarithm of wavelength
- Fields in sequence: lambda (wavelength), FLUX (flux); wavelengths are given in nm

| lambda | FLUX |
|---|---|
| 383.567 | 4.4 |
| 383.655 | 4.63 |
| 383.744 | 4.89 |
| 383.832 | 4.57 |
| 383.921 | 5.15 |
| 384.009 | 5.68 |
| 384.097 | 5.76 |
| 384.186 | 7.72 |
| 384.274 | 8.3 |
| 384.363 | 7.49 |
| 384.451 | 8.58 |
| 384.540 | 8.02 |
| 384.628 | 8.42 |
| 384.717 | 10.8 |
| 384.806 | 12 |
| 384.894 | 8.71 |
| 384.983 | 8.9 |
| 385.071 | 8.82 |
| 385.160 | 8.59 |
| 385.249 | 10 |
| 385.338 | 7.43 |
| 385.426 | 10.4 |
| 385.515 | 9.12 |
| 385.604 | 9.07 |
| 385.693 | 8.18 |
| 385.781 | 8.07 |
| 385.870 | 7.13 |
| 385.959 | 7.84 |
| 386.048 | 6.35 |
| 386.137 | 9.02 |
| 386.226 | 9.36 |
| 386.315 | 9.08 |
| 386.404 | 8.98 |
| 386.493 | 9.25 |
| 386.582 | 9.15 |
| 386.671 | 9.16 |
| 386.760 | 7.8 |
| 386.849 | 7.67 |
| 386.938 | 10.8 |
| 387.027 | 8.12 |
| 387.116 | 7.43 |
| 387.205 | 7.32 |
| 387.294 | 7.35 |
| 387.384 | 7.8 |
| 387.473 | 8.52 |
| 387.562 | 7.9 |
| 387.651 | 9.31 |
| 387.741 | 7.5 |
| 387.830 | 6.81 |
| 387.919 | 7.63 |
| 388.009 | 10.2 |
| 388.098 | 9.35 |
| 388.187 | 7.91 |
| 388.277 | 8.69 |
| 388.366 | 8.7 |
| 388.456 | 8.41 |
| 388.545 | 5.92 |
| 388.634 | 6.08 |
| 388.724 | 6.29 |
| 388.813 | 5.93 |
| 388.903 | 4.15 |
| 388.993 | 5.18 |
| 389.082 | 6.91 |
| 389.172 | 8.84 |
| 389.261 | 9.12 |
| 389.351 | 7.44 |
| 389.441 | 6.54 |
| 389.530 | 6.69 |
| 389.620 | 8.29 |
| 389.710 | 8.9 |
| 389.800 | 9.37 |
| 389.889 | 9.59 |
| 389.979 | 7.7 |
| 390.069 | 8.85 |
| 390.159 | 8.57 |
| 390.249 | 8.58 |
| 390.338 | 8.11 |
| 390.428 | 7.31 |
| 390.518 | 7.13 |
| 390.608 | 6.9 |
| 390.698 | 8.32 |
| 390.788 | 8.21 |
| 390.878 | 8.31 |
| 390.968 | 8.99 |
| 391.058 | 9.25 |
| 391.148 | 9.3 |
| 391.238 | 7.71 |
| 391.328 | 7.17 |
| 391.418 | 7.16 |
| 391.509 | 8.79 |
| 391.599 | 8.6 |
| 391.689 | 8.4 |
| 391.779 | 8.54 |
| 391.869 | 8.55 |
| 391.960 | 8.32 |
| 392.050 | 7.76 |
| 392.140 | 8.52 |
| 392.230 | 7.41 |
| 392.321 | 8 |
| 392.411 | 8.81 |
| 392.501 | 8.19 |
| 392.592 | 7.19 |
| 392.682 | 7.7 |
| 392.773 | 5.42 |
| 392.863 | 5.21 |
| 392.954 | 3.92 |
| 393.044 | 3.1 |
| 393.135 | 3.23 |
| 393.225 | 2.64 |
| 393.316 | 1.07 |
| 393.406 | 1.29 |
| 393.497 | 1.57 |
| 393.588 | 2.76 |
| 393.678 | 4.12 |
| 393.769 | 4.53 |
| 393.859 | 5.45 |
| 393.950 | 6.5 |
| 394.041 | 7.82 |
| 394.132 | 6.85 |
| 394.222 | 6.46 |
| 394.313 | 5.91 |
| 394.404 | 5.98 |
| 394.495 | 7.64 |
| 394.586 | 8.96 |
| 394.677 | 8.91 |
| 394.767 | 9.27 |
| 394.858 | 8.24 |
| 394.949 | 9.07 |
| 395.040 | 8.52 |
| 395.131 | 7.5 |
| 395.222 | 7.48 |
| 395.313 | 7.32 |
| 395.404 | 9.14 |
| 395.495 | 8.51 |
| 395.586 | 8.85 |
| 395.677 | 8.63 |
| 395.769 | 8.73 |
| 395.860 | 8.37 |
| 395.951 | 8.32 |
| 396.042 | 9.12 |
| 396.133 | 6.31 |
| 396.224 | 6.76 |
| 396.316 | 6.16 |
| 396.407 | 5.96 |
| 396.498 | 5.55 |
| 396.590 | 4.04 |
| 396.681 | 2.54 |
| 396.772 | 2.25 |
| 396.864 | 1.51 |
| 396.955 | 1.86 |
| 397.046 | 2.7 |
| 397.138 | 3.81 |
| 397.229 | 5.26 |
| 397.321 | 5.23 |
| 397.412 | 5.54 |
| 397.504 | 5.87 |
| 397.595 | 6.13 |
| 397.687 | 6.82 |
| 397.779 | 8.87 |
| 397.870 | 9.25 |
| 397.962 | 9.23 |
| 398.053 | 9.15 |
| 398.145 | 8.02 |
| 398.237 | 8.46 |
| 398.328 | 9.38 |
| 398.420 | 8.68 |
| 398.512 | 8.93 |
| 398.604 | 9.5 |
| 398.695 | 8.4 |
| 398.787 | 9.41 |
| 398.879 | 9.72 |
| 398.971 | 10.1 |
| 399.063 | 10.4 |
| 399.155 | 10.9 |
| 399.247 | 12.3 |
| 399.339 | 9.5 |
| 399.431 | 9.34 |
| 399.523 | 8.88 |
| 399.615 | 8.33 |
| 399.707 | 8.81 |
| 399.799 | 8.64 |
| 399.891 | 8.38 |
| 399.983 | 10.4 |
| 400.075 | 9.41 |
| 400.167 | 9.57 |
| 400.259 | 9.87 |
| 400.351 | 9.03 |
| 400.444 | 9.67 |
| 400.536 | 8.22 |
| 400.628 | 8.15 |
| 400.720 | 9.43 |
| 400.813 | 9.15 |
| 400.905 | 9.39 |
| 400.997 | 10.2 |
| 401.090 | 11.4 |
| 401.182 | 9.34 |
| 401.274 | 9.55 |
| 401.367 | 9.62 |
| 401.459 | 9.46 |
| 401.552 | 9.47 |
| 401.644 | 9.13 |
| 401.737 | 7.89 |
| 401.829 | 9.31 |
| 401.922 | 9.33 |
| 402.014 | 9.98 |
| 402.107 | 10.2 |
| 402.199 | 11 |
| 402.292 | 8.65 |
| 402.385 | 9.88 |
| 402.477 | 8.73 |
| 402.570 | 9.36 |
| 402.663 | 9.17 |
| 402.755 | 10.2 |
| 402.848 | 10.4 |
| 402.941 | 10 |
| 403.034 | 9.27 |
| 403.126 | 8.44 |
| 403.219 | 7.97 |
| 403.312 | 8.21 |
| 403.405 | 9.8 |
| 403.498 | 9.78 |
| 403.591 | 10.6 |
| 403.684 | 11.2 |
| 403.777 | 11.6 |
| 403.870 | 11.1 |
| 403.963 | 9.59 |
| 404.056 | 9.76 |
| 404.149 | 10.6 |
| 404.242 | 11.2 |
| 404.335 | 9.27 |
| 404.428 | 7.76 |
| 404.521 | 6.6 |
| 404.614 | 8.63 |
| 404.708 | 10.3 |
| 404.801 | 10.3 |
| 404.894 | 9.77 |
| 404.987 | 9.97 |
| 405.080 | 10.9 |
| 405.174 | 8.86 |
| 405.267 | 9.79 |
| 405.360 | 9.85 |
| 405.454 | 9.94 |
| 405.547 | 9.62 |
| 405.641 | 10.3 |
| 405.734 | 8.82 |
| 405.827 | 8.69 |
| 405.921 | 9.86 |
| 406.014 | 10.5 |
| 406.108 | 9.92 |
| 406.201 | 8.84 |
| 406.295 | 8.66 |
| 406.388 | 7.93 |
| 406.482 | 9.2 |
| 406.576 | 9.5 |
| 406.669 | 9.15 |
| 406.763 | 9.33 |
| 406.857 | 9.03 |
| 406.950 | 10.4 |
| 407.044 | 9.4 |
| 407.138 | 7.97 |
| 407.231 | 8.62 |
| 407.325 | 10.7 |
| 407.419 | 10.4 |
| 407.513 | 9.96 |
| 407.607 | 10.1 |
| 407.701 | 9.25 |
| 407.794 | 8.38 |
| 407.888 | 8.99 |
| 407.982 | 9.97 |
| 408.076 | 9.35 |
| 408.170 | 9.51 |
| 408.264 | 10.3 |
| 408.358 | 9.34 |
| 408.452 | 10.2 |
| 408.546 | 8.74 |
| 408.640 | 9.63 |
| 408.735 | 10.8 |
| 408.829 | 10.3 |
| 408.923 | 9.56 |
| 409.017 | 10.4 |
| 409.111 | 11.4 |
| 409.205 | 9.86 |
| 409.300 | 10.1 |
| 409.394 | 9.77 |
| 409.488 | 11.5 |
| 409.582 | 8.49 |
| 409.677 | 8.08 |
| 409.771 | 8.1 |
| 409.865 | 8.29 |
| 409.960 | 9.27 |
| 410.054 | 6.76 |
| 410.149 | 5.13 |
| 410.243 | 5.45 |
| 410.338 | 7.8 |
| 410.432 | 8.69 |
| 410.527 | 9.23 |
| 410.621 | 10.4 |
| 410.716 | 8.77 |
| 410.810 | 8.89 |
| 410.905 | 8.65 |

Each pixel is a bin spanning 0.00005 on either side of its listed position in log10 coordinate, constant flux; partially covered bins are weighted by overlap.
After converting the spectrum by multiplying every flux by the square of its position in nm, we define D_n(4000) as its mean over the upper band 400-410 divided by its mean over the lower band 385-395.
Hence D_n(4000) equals 1.37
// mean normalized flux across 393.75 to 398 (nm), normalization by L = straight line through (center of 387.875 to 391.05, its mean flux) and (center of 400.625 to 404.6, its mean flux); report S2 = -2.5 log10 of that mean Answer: 0.281 mag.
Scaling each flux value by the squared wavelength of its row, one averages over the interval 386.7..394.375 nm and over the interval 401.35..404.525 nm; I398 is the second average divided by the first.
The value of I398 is 1.43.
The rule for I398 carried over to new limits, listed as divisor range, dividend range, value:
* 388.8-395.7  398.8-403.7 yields 1.39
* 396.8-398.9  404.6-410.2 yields 1.42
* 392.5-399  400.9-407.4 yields 1.53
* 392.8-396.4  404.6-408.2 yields 1.57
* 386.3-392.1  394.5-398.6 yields 0.91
